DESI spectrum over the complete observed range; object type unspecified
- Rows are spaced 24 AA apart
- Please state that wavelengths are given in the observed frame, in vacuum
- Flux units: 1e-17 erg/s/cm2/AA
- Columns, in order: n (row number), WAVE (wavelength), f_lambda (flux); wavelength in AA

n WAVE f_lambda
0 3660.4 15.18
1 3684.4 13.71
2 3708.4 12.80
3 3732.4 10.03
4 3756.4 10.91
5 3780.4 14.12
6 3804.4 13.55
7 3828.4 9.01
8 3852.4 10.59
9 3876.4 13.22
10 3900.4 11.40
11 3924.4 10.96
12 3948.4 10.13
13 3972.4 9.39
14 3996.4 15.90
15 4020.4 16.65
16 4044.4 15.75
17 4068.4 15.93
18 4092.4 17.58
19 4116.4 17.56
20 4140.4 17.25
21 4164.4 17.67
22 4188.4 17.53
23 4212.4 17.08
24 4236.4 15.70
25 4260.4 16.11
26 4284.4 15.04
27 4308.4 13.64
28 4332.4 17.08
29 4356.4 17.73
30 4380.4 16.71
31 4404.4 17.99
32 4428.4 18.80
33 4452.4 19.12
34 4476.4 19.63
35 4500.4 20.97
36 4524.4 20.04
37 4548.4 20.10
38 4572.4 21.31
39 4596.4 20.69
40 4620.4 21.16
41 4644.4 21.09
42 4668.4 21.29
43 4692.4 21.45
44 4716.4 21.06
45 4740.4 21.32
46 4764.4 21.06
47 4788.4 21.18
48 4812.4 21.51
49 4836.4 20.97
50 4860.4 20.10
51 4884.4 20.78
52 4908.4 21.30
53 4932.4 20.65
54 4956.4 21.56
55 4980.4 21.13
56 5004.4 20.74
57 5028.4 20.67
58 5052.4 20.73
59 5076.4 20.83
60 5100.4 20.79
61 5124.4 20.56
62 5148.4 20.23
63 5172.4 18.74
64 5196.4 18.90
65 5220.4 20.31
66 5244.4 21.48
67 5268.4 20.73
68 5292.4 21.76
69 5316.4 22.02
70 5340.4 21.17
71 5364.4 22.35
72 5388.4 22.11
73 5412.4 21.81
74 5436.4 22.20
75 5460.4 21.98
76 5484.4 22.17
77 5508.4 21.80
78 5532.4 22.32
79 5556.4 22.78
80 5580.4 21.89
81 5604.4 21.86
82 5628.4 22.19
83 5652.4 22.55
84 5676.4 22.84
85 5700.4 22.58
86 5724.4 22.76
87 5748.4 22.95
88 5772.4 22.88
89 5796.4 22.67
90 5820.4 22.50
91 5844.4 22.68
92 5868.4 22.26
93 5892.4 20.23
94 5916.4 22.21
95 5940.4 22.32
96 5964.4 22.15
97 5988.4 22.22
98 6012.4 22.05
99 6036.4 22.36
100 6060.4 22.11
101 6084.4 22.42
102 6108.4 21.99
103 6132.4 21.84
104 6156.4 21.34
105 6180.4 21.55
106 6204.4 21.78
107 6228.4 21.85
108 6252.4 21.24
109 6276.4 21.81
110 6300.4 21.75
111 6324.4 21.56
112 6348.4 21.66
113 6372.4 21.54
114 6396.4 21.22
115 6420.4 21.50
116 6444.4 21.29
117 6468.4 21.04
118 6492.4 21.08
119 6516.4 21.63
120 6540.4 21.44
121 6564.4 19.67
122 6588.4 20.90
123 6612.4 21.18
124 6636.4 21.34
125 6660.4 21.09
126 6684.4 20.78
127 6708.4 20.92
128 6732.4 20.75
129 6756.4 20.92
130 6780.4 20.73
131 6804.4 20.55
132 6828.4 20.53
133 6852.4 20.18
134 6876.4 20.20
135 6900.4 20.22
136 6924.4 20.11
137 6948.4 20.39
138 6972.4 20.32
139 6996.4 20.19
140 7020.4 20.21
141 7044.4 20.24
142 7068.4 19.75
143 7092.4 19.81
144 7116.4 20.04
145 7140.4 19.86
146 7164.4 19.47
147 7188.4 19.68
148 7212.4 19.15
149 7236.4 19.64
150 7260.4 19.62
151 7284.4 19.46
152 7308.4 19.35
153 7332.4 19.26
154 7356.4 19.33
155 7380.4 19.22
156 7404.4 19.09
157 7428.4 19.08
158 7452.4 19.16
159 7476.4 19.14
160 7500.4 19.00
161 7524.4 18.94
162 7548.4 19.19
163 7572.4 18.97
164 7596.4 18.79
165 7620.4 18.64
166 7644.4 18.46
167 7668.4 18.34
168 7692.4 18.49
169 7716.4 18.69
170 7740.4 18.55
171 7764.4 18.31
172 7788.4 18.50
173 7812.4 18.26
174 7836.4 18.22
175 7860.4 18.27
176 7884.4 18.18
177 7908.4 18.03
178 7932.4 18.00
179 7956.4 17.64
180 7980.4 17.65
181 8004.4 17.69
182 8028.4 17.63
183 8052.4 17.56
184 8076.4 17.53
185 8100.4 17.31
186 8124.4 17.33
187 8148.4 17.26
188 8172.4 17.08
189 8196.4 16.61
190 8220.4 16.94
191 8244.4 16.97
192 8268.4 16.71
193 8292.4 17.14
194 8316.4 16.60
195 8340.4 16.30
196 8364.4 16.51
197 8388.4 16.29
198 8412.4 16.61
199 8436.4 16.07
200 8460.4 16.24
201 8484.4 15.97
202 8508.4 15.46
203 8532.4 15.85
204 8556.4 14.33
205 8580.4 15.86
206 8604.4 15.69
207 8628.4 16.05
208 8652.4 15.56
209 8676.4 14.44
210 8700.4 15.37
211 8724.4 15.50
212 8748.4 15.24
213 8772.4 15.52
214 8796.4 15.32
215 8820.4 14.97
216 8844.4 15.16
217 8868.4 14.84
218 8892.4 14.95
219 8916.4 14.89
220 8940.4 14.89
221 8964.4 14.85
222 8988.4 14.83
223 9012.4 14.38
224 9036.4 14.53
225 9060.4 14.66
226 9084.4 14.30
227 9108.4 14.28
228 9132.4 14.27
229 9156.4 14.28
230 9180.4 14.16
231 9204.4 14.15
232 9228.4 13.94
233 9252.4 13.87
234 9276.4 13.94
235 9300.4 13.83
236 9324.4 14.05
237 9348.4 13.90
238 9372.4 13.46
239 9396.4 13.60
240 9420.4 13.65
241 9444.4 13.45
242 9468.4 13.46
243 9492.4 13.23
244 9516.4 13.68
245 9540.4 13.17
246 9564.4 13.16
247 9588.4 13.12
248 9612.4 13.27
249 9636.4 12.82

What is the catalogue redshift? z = 0.00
